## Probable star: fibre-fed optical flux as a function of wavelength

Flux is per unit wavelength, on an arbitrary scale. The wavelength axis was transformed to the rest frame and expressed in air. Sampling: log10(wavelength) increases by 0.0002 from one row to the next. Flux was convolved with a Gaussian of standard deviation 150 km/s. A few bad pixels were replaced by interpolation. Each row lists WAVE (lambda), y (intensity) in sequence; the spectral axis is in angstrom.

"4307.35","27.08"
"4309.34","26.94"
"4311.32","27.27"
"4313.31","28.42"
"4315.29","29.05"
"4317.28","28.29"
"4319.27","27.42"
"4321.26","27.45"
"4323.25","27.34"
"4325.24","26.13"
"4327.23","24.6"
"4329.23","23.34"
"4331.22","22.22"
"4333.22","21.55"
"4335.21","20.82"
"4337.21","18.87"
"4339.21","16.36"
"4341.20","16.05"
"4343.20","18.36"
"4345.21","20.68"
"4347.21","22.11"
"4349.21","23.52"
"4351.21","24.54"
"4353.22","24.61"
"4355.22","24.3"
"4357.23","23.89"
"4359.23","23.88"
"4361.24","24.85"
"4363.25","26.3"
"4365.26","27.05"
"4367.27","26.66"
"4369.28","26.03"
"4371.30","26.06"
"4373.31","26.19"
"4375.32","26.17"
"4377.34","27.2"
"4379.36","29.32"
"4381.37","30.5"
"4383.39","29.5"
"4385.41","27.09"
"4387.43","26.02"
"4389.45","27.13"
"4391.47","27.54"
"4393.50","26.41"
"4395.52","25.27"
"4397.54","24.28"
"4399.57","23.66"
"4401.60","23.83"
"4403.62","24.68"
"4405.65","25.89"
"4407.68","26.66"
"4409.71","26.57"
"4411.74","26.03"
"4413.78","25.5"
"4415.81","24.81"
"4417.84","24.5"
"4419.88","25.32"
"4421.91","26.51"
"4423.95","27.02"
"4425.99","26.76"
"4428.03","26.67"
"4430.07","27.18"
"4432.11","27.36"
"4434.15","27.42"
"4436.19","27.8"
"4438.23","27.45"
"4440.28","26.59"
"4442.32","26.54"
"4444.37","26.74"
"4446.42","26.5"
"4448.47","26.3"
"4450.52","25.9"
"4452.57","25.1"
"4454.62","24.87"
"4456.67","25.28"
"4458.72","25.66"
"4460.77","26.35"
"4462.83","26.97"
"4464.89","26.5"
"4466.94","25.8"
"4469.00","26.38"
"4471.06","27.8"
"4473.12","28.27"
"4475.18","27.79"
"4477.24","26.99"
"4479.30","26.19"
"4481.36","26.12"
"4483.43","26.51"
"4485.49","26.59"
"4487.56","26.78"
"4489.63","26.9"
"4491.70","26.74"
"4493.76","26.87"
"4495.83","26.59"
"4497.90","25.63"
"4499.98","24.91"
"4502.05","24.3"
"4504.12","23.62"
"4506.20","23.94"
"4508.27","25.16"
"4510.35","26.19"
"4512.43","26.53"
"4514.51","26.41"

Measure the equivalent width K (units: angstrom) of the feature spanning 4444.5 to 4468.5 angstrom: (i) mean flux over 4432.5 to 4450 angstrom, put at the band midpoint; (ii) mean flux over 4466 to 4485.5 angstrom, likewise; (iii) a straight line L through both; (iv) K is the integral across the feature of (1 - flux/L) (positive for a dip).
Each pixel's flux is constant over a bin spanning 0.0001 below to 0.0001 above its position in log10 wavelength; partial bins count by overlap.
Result 0.8 angstrom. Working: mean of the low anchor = 26.9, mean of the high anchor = 26.9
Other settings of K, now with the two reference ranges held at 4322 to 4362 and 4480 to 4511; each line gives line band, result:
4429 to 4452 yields -2.1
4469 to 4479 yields -0.8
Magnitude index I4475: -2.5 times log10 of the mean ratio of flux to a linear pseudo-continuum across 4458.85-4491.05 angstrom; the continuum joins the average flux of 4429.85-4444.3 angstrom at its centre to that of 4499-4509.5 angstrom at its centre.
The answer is -0.05 mag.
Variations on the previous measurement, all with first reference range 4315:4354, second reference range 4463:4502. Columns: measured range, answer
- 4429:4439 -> -0.08 mag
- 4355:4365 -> -0.05 mag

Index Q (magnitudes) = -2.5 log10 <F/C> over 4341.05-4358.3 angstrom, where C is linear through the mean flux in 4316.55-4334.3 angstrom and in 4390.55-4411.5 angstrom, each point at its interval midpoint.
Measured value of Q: 0.139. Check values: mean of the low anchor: 25.3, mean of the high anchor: 25.5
